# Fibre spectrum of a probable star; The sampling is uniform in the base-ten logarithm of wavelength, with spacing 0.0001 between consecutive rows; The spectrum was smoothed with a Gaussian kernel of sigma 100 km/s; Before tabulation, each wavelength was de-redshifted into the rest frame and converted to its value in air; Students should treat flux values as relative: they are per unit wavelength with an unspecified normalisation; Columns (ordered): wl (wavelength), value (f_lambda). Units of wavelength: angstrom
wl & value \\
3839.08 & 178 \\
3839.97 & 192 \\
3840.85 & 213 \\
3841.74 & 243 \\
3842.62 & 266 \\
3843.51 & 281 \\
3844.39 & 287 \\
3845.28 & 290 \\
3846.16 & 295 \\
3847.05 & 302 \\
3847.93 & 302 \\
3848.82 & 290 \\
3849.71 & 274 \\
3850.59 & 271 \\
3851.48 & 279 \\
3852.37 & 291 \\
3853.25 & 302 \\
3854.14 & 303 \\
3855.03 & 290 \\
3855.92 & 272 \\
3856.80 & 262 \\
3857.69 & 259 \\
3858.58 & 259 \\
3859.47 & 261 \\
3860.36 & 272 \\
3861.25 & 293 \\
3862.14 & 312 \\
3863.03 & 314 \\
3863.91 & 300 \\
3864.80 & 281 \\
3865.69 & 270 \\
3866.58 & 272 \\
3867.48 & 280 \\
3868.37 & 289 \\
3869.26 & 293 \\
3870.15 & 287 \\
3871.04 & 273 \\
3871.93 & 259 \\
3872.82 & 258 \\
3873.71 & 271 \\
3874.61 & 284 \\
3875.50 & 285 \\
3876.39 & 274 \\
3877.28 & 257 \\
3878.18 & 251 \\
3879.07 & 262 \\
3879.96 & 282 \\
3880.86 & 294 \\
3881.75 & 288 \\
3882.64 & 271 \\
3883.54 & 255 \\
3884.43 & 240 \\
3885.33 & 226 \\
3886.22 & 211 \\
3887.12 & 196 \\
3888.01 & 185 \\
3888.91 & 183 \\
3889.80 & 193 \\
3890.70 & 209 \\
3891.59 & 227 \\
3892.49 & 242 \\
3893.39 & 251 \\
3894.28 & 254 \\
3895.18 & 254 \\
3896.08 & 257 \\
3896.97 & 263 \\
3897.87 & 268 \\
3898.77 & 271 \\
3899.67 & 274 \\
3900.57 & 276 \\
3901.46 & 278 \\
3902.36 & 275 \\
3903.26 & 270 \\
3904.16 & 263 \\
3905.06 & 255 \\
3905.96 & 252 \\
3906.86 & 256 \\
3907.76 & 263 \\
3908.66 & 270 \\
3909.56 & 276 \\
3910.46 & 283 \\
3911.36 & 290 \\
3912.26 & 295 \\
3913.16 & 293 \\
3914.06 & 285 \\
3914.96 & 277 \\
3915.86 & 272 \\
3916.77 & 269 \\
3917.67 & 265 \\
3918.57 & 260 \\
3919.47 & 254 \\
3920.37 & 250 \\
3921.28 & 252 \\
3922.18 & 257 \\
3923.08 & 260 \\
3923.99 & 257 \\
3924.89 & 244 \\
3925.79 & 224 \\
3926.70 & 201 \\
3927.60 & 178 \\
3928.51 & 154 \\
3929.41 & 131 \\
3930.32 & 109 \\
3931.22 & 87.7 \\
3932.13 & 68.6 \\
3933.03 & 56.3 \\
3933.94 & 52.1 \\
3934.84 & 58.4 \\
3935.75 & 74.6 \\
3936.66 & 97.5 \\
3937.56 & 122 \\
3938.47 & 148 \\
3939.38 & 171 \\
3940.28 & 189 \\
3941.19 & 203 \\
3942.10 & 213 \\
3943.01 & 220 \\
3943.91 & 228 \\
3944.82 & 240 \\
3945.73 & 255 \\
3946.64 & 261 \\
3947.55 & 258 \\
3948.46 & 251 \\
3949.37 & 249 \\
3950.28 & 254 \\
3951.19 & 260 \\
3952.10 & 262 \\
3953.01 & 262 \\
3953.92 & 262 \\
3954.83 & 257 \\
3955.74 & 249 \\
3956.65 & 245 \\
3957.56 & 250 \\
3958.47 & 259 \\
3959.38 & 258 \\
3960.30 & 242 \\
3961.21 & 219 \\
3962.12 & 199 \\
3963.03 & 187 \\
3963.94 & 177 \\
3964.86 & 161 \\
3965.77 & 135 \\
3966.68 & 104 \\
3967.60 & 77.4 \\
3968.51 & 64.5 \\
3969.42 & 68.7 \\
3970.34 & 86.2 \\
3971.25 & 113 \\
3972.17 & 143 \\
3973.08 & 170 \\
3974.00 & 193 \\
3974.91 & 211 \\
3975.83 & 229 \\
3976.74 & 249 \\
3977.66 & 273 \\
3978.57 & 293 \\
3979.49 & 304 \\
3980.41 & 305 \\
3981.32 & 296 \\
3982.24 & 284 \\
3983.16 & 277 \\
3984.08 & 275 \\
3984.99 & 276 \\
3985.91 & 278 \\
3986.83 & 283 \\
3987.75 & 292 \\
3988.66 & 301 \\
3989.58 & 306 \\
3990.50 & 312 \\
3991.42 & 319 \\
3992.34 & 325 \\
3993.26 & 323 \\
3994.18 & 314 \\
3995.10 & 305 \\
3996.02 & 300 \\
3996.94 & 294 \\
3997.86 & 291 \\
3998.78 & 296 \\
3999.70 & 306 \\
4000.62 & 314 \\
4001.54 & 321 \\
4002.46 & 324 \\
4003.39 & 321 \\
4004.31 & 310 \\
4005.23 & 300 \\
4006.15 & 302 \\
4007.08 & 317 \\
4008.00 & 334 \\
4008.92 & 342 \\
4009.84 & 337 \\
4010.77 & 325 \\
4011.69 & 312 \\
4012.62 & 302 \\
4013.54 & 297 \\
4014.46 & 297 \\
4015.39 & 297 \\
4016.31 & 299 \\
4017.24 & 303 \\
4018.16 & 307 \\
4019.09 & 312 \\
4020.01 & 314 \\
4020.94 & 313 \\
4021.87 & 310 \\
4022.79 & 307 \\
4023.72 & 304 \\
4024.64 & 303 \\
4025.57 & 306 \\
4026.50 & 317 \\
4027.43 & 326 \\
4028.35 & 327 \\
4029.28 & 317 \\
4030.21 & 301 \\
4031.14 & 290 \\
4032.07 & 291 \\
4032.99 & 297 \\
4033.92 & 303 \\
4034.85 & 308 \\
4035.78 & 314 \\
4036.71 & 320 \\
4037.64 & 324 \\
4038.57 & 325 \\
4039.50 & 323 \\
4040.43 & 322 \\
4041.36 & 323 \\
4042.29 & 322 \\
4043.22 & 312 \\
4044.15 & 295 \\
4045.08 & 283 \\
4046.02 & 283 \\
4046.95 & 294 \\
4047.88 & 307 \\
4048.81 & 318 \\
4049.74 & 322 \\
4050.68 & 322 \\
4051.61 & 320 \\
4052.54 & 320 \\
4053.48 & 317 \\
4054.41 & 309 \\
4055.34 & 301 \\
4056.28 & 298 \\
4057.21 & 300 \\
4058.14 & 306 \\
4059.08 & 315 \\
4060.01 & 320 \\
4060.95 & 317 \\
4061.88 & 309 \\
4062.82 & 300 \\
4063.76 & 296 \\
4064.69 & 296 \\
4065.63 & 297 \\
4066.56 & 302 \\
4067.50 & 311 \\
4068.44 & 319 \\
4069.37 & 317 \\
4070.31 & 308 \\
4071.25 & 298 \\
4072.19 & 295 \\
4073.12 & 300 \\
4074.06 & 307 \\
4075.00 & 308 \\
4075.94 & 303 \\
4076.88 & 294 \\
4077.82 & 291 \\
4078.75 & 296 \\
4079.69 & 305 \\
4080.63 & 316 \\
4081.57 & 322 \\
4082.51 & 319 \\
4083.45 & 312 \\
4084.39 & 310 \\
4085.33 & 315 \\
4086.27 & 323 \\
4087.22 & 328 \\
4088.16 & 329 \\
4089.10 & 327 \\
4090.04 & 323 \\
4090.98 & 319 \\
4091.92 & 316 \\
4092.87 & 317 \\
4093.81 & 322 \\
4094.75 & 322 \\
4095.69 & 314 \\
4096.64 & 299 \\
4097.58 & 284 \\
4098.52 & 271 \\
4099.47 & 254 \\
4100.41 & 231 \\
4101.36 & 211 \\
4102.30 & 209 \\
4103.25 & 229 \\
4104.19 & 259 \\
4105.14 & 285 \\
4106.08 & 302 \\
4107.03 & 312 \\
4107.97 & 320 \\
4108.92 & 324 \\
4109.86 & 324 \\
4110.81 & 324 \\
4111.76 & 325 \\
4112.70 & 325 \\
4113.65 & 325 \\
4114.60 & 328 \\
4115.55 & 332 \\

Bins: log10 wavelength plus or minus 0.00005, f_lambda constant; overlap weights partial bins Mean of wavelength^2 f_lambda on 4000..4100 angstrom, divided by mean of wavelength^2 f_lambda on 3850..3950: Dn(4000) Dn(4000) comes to 1.39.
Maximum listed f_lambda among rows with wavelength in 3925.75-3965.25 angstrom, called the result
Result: 262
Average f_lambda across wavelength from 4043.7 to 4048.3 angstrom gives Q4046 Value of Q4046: 292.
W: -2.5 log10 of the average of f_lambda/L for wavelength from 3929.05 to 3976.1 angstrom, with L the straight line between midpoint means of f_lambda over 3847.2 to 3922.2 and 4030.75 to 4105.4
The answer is 0.48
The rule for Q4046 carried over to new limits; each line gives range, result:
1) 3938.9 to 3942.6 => 194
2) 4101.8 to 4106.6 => 257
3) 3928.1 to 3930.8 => 131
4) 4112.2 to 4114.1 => 326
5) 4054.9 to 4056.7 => 298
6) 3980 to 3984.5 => 287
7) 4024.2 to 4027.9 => 313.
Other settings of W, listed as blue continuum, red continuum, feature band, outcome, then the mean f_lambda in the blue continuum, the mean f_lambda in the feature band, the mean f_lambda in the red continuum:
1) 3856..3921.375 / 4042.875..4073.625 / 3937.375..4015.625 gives 0.14 mag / 264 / 252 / 306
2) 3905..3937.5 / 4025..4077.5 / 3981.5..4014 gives -0.14 mag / 210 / 306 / 308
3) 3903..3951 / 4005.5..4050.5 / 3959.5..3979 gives 0.43 mag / 215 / 173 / 310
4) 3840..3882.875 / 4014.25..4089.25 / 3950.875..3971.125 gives 0.46 mag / 278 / 193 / 309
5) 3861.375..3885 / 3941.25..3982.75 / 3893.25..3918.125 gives -0.06 mag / 277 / 270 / 217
